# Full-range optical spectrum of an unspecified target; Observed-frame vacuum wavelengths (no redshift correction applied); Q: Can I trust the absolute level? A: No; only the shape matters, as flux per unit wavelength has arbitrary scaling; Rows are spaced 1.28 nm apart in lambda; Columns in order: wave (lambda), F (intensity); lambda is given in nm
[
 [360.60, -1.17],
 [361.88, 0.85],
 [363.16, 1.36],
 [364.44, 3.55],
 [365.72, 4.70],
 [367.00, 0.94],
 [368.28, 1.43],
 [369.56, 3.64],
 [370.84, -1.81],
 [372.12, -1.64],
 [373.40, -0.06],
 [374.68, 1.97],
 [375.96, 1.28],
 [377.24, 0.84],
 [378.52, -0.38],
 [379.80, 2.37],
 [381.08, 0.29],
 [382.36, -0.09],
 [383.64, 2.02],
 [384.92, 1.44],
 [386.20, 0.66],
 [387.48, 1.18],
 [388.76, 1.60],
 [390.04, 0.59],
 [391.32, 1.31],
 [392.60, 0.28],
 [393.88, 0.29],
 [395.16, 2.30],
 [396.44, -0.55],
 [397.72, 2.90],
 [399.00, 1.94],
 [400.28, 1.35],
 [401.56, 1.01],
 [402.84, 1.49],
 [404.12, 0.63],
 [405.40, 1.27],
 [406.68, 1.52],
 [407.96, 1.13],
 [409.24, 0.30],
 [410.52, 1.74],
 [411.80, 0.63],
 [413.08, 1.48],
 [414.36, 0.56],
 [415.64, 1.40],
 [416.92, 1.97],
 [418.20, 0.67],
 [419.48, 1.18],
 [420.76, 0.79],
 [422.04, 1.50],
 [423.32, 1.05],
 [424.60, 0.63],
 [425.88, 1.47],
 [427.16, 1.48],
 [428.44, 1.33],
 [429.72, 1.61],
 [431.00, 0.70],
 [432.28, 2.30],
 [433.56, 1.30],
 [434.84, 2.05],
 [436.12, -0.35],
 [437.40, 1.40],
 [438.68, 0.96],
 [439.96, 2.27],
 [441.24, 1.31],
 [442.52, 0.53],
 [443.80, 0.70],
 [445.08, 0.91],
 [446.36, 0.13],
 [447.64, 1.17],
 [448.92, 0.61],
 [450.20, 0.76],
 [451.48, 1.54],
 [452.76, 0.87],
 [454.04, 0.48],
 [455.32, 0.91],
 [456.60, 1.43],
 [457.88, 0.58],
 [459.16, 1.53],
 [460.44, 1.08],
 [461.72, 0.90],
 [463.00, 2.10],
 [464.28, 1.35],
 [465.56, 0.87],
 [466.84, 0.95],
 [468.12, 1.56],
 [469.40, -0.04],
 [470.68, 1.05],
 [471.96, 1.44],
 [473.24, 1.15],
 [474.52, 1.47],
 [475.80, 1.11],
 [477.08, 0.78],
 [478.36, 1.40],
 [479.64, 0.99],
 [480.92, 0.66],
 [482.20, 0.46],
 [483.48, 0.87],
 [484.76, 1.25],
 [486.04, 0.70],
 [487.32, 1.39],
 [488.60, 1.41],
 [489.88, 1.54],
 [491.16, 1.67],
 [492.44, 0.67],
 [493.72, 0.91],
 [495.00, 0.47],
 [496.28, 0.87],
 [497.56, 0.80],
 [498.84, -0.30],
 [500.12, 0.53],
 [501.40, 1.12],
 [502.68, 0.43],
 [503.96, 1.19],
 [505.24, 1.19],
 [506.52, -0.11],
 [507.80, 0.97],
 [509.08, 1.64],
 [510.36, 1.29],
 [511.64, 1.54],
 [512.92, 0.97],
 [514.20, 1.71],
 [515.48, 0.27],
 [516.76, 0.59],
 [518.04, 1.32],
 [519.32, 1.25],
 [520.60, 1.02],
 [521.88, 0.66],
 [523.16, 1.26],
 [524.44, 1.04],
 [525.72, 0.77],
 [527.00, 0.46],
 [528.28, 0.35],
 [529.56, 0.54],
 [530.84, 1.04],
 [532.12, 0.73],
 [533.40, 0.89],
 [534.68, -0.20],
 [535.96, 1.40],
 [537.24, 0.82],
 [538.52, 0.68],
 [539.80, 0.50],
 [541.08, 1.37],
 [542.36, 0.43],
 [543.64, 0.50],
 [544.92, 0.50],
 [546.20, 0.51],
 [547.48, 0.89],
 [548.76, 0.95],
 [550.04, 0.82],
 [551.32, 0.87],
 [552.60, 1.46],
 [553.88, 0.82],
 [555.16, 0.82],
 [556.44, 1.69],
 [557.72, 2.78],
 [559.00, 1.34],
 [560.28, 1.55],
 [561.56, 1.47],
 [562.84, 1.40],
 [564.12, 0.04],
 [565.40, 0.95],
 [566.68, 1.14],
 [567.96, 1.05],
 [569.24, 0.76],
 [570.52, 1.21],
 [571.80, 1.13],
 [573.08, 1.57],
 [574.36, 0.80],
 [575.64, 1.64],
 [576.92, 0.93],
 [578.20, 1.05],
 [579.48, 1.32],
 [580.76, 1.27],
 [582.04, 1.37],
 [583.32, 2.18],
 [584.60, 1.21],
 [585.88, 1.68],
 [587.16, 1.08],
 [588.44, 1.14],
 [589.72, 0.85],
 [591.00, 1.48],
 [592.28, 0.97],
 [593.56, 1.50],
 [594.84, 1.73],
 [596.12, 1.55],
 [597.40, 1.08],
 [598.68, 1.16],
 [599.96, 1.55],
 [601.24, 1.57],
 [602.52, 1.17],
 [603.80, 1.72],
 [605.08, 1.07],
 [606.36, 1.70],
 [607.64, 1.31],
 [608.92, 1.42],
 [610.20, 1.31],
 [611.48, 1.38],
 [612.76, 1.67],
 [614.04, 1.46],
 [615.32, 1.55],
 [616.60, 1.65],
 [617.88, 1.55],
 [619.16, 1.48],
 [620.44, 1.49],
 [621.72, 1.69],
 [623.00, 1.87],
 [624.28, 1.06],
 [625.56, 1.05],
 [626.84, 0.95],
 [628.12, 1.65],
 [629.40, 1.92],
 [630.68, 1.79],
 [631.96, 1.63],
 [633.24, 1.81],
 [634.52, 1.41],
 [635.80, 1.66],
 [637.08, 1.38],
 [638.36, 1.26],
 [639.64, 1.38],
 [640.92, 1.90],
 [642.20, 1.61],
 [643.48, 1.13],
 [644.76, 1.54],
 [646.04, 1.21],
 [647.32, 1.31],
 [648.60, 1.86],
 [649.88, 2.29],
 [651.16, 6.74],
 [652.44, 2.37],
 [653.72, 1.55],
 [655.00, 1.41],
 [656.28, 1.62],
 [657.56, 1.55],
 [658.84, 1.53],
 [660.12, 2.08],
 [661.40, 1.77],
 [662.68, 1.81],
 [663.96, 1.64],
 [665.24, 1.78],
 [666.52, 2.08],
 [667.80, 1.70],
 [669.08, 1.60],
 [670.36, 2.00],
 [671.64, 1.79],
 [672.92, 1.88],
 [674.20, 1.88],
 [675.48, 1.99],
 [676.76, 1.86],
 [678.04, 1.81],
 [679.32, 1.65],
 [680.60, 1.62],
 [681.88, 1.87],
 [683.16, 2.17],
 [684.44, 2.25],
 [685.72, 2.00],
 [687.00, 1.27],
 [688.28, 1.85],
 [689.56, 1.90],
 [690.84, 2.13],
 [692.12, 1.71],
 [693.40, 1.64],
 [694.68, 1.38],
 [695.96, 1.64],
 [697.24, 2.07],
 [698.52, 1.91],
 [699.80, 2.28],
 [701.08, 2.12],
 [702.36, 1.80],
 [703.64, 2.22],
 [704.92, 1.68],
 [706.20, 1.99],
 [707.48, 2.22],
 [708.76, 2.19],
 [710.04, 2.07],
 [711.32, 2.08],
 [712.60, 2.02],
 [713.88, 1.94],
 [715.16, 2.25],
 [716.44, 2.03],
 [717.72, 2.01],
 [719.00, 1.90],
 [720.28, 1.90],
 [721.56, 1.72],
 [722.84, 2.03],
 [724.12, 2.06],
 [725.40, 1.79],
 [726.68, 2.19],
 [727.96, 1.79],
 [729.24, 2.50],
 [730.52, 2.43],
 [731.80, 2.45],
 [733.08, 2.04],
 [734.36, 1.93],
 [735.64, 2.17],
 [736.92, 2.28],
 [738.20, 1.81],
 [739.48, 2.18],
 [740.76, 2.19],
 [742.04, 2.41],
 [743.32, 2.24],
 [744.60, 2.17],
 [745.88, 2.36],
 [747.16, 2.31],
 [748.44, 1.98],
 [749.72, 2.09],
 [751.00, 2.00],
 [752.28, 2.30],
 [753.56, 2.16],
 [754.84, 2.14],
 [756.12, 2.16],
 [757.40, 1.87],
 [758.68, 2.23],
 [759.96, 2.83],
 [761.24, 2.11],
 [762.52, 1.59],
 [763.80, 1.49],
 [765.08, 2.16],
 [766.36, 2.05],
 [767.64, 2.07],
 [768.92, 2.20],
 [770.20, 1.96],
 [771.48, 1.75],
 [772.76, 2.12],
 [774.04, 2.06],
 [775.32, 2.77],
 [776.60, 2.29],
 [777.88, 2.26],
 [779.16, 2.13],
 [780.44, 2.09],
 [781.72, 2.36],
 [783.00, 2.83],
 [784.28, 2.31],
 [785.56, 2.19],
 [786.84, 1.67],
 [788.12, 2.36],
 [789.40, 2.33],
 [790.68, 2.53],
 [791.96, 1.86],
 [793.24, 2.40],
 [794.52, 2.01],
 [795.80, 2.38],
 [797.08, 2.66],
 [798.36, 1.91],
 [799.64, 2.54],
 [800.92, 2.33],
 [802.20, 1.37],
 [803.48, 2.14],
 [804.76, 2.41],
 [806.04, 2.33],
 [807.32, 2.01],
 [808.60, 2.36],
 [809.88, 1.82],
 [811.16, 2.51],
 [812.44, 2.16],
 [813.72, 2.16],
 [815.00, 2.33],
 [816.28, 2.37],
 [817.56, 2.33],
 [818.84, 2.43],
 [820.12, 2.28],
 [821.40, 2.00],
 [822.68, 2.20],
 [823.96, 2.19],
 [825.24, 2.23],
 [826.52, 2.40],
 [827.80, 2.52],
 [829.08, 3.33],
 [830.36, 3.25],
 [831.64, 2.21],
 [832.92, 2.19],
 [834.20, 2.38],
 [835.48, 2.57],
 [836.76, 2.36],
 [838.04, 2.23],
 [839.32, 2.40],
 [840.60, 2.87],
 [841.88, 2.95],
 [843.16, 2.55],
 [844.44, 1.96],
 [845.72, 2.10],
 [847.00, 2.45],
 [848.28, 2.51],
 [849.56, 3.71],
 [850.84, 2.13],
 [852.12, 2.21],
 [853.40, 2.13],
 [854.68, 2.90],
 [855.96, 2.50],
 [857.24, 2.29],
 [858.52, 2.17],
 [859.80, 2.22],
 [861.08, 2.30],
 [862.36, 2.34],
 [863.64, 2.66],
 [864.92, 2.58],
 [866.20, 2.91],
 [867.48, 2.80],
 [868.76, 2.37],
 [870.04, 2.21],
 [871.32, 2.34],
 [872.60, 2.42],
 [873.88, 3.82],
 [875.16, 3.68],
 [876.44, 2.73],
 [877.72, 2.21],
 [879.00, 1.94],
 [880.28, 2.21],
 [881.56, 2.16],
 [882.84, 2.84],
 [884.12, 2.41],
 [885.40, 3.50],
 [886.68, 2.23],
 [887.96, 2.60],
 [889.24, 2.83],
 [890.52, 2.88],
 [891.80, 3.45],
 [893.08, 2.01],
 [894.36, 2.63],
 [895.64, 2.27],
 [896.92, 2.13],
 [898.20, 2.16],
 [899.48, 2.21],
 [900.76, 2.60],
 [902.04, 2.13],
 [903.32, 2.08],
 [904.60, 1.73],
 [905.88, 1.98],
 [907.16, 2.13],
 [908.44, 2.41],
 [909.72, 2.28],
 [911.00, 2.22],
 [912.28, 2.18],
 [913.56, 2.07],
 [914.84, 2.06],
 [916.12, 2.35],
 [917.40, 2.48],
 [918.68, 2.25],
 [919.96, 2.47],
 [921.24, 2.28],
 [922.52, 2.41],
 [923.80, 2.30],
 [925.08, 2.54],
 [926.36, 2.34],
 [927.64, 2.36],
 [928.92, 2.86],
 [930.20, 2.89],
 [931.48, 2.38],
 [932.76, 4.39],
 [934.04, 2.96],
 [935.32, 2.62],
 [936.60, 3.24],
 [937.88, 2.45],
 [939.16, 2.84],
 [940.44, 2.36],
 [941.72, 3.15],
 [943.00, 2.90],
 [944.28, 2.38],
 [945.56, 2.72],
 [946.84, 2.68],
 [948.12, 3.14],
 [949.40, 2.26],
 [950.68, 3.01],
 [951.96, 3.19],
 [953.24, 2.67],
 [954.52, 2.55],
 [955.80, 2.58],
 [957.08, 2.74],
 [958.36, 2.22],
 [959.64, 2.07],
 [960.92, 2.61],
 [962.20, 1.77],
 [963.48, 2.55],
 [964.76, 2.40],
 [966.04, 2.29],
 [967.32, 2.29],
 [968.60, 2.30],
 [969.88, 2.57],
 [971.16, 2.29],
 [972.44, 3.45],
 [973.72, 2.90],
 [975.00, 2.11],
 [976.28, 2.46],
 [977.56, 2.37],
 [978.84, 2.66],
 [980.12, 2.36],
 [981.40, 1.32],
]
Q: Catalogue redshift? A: 0.75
